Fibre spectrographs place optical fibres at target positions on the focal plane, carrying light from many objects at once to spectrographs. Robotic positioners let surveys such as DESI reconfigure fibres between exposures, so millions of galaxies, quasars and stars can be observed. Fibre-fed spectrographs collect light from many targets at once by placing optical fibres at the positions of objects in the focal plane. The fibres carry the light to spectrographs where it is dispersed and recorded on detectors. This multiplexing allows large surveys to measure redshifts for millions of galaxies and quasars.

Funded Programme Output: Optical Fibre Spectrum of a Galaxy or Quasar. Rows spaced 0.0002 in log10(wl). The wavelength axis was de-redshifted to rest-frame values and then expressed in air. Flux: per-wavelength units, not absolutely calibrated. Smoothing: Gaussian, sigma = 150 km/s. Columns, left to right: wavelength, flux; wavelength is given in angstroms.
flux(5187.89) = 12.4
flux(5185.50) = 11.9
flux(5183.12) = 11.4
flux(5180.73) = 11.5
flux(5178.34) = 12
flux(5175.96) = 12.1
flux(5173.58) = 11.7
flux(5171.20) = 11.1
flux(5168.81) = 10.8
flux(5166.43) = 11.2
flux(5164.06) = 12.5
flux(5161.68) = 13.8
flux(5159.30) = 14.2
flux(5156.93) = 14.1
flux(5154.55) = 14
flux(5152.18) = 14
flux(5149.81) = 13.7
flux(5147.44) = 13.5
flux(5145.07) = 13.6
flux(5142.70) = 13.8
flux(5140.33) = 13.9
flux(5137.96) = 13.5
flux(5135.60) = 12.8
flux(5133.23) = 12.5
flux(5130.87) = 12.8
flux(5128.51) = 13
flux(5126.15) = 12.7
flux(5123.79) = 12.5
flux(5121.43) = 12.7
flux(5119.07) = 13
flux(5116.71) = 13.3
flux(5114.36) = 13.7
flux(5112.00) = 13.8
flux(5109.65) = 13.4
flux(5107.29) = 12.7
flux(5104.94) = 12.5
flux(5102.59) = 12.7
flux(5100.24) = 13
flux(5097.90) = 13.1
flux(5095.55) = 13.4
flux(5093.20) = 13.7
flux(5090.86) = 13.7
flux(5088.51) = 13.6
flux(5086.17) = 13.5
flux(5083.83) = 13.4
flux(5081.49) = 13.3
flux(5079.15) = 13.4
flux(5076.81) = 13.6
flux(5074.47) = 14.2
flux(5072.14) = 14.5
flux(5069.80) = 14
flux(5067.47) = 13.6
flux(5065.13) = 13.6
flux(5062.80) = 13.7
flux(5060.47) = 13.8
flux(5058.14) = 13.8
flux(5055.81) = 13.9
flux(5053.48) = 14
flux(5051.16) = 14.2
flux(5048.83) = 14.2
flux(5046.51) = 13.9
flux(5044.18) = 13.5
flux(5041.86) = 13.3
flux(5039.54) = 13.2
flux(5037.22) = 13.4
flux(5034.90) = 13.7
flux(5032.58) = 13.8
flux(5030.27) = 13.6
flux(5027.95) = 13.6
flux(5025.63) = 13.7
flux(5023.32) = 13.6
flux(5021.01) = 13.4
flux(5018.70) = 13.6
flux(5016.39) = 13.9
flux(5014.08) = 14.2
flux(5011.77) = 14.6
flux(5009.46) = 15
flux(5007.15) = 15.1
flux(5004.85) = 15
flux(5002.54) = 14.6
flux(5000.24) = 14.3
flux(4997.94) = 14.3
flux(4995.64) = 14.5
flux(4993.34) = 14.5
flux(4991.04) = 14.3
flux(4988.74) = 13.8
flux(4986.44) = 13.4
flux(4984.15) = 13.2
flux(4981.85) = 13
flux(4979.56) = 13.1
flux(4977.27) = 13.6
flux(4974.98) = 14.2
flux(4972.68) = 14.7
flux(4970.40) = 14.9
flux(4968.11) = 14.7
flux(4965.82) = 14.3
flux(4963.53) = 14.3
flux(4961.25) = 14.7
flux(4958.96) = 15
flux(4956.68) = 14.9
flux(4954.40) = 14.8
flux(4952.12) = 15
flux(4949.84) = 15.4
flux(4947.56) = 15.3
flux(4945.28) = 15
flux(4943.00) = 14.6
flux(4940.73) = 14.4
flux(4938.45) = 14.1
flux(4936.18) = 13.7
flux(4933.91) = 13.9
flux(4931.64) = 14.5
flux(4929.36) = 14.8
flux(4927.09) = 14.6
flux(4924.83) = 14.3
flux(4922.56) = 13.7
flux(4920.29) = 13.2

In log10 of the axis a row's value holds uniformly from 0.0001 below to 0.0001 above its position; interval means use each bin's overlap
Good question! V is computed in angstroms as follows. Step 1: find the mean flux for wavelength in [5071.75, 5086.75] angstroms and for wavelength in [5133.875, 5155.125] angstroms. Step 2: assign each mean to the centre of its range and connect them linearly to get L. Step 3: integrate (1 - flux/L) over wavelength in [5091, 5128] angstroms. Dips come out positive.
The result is 1.5 angstroms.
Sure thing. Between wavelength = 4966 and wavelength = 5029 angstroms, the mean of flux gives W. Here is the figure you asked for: 14.1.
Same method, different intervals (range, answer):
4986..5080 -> 14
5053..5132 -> 13.4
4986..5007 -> 14.4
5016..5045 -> 13.6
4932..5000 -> 14.3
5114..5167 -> 13.3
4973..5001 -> 13.9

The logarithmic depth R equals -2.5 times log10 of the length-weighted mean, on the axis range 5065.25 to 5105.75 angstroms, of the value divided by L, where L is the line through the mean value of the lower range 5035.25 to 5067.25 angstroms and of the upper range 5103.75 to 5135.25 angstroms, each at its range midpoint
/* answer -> -0.01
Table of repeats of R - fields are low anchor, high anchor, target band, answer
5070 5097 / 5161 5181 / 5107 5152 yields -0.046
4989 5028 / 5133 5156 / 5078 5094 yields 0.028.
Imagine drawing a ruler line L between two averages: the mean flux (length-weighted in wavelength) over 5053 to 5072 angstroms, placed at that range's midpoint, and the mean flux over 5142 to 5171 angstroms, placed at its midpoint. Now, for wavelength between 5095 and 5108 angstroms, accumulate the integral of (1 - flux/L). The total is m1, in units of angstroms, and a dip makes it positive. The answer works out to 0.6 angstroms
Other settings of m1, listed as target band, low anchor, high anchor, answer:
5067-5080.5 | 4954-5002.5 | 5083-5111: -0.5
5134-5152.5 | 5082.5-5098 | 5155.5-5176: -1.2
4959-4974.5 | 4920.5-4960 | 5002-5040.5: -0.3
